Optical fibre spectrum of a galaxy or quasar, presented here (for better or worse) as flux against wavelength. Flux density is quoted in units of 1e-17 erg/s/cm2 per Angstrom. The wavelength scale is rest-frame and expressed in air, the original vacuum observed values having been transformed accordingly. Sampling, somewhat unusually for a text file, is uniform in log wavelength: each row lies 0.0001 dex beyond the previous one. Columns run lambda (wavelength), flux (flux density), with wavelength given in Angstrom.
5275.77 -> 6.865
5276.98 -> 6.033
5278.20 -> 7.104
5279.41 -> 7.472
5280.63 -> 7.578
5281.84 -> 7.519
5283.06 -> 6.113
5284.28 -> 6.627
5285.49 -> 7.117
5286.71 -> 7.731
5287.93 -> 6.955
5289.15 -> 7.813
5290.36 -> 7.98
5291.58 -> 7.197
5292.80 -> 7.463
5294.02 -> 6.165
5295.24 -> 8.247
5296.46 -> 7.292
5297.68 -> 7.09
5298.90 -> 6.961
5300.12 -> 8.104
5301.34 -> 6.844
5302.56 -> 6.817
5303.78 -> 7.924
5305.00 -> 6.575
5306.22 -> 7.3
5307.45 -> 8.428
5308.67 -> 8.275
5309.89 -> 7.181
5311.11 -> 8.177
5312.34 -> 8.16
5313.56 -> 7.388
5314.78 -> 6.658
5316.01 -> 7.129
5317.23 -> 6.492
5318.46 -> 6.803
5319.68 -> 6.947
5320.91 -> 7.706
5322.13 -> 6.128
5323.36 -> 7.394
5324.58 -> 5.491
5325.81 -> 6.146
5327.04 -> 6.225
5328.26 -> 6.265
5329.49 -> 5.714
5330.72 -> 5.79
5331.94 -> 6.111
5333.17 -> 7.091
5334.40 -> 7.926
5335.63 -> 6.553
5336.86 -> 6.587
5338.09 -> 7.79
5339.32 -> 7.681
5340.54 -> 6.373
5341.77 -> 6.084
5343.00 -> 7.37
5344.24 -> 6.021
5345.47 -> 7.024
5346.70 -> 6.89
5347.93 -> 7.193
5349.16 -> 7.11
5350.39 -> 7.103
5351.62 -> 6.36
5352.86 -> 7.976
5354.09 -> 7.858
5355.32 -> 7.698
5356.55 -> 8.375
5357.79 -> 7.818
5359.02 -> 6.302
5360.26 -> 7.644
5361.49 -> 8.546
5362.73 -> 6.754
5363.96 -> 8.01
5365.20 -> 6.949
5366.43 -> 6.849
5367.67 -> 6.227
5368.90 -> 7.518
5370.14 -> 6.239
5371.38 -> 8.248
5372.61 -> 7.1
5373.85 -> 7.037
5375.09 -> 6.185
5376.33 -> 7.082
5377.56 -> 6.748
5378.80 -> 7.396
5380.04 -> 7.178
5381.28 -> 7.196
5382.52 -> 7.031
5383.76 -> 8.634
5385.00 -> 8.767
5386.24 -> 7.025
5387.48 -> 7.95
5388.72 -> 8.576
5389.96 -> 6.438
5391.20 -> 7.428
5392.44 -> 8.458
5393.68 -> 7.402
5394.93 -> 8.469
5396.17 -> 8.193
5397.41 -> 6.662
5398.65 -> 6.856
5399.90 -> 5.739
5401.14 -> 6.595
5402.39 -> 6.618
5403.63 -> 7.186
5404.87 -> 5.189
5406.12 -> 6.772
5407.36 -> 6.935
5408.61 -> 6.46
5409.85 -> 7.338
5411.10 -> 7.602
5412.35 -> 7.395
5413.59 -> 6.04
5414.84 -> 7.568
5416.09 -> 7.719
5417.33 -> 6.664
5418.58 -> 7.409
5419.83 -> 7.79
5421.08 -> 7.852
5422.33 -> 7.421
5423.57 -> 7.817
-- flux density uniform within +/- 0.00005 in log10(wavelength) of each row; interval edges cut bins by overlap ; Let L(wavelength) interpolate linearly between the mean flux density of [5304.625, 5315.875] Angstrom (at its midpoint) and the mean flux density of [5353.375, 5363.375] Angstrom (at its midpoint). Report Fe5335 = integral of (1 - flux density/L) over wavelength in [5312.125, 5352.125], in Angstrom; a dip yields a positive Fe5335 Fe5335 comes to 4.4 Angstrom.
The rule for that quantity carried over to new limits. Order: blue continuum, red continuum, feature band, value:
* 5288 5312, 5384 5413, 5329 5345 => 1.45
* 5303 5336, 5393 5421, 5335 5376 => -0.81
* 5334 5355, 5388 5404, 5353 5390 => -1.17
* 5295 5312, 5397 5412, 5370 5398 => -2.60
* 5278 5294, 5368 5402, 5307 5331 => 1.13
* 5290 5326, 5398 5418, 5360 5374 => -0.58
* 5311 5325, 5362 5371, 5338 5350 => 0.14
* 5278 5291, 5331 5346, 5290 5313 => -1.06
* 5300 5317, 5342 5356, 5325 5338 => 1.40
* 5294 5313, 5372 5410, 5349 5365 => -0.42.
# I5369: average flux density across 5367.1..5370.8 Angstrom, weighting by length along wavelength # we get 6.68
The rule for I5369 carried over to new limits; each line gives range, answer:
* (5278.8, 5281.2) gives 7.53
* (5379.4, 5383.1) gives 7.13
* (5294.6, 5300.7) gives 7.53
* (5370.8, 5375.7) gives 7.14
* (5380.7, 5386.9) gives 7.73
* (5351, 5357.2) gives 7.65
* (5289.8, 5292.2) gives 7.57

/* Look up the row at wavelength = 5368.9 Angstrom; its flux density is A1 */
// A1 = 7.518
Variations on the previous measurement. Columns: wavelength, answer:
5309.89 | 7.181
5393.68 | 7.402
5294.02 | 6.165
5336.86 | 6.587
